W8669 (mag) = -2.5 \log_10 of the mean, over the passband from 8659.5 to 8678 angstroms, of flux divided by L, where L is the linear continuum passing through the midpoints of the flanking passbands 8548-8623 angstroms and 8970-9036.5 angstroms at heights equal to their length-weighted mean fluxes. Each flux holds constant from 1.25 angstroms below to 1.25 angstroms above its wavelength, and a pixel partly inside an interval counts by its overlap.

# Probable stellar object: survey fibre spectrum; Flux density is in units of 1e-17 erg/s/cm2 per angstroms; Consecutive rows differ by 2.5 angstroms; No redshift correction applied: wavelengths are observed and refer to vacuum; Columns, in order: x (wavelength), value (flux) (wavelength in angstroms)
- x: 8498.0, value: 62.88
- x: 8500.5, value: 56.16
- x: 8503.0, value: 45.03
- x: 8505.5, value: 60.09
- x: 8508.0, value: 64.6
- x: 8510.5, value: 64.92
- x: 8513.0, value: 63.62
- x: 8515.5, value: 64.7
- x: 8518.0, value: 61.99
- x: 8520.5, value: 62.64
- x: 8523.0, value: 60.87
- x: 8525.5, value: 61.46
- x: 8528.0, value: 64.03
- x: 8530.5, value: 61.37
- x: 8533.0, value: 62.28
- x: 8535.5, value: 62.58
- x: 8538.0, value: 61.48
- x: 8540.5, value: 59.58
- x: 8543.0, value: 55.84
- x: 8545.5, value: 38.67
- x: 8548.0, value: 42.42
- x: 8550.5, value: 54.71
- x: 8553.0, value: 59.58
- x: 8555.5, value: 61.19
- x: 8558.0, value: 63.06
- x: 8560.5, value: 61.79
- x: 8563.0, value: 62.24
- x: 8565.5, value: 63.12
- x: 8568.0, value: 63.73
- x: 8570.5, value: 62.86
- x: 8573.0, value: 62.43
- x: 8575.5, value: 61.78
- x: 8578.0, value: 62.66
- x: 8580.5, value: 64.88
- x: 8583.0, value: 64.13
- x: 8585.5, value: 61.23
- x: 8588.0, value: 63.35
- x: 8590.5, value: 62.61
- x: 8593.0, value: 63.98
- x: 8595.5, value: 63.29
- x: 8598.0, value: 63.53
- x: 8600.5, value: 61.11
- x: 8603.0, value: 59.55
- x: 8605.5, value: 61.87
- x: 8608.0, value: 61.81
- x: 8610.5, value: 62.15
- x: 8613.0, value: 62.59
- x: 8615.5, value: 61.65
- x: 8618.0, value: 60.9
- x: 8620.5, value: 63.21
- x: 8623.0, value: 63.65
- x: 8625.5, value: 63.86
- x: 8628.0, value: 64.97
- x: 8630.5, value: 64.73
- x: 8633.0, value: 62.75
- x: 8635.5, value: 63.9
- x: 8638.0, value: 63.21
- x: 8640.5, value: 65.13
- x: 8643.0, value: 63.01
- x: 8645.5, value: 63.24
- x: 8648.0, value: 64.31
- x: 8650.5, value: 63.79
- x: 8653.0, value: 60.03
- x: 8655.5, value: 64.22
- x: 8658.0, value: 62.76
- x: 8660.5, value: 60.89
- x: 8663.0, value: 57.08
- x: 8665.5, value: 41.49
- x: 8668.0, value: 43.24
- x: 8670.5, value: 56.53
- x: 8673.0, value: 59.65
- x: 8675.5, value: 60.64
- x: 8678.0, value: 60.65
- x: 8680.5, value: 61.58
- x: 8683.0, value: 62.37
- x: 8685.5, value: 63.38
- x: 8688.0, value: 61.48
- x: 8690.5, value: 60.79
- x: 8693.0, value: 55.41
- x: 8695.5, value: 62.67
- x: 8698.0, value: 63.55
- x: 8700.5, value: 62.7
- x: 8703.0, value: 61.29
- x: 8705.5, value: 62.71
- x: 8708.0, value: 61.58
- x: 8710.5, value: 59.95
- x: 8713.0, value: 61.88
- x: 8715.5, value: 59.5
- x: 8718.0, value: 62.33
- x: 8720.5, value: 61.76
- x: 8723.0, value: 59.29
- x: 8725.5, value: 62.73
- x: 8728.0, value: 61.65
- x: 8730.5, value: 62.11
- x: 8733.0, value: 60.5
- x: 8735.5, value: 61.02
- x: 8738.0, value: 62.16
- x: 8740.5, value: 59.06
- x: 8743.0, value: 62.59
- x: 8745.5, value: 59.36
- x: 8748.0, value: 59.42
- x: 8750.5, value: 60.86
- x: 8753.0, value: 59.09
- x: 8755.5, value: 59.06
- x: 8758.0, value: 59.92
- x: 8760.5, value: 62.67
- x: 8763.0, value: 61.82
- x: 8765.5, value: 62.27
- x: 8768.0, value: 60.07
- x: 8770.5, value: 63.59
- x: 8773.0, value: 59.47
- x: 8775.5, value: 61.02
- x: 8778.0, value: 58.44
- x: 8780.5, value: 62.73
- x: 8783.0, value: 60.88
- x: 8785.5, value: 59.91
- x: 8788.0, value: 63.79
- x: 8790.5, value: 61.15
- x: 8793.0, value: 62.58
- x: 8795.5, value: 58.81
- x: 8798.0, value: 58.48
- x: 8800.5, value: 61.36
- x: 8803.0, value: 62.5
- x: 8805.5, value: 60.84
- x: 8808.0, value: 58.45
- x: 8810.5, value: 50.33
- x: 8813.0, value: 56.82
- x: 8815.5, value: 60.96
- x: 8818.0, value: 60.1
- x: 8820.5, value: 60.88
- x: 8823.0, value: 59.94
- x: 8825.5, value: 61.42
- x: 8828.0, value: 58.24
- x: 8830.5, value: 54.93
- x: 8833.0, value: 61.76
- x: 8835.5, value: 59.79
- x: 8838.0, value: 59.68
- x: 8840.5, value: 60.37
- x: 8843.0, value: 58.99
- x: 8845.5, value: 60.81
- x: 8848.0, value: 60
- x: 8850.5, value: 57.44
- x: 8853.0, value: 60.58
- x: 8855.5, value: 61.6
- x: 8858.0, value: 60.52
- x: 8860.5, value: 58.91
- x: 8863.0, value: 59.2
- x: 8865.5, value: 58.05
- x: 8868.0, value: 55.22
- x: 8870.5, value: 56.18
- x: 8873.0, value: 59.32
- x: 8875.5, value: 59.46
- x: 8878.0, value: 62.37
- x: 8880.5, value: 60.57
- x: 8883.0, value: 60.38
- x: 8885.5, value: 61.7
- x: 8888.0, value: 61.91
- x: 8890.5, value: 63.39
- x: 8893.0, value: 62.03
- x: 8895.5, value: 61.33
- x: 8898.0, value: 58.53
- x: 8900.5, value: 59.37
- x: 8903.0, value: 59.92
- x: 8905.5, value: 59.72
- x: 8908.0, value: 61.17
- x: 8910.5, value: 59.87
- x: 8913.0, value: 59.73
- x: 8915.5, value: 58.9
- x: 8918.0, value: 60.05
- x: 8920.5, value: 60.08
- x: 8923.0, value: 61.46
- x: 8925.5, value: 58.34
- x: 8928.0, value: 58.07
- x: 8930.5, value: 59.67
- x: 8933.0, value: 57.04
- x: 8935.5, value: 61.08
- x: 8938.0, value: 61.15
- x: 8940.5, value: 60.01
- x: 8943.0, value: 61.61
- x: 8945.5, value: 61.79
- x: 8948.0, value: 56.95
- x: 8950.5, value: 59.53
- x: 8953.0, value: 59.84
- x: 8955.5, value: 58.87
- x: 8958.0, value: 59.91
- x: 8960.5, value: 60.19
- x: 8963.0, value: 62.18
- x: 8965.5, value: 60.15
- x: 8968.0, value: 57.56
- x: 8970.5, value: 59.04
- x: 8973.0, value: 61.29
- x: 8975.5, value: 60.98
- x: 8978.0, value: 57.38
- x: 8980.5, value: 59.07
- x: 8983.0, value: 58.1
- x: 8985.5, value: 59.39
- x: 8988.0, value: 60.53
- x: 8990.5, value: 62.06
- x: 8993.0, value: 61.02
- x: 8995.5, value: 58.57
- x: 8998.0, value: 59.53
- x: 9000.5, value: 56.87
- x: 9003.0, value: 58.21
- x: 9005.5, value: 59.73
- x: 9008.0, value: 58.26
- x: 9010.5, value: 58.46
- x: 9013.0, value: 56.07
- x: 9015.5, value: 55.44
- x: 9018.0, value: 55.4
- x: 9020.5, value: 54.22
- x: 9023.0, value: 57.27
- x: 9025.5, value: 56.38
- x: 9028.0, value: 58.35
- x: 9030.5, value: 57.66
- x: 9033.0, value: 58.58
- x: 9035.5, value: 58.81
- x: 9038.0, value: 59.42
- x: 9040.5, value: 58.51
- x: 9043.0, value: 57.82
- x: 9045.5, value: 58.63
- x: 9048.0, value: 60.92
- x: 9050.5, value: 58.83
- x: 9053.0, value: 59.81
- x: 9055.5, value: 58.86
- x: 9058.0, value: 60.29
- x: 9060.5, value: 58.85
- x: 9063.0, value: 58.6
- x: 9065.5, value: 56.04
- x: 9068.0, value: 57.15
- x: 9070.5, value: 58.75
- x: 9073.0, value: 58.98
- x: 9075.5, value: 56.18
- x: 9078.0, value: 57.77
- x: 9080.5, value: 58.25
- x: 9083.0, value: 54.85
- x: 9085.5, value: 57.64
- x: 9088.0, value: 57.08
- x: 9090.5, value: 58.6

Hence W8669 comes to 0.12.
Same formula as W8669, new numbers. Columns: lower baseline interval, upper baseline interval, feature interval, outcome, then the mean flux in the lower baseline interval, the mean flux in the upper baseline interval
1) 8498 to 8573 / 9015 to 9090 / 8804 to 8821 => 0.01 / 59.6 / 57.9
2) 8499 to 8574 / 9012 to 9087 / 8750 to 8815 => -0.03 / 59.6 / 57.8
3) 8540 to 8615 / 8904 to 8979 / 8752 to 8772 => -0.02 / 60.4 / 59.8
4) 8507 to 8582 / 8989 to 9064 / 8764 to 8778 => -0.03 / 60.6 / 58.4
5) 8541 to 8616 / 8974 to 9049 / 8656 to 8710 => 0.01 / 60.4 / 58.4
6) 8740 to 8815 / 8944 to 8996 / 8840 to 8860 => 0.00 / 60.3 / 59.8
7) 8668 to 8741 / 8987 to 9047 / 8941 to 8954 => -0.02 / 60.8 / 58.2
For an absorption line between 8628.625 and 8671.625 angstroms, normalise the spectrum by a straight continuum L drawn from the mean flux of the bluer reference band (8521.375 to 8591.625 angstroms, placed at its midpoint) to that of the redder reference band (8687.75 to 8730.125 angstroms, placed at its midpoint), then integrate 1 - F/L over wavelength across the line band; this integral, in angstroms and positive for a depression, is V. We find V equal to 0.5 angstroms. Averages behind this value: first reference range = 60.2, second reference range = 61.3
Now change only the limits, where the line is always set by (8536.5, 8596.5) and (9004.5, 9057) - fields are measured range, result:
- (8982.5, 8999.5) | -0.52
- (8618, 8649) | -2.07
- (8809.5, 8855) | -0.23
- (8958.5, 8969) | -0.32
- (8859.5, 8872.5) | 0.25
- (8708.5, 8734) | -0.79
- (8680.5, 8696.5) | -0.42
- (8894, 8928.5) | -0.77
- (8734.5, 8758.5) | -0.42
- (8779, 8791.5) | -0.55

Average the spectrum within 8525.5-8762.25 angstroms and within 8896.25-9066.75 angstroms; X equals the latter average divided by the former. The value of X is 1.0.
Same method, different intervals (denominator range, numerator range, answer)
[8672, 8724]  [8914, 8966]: 0.98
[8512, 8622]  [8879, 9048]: 0.97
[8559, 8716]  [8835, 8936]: 0.97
